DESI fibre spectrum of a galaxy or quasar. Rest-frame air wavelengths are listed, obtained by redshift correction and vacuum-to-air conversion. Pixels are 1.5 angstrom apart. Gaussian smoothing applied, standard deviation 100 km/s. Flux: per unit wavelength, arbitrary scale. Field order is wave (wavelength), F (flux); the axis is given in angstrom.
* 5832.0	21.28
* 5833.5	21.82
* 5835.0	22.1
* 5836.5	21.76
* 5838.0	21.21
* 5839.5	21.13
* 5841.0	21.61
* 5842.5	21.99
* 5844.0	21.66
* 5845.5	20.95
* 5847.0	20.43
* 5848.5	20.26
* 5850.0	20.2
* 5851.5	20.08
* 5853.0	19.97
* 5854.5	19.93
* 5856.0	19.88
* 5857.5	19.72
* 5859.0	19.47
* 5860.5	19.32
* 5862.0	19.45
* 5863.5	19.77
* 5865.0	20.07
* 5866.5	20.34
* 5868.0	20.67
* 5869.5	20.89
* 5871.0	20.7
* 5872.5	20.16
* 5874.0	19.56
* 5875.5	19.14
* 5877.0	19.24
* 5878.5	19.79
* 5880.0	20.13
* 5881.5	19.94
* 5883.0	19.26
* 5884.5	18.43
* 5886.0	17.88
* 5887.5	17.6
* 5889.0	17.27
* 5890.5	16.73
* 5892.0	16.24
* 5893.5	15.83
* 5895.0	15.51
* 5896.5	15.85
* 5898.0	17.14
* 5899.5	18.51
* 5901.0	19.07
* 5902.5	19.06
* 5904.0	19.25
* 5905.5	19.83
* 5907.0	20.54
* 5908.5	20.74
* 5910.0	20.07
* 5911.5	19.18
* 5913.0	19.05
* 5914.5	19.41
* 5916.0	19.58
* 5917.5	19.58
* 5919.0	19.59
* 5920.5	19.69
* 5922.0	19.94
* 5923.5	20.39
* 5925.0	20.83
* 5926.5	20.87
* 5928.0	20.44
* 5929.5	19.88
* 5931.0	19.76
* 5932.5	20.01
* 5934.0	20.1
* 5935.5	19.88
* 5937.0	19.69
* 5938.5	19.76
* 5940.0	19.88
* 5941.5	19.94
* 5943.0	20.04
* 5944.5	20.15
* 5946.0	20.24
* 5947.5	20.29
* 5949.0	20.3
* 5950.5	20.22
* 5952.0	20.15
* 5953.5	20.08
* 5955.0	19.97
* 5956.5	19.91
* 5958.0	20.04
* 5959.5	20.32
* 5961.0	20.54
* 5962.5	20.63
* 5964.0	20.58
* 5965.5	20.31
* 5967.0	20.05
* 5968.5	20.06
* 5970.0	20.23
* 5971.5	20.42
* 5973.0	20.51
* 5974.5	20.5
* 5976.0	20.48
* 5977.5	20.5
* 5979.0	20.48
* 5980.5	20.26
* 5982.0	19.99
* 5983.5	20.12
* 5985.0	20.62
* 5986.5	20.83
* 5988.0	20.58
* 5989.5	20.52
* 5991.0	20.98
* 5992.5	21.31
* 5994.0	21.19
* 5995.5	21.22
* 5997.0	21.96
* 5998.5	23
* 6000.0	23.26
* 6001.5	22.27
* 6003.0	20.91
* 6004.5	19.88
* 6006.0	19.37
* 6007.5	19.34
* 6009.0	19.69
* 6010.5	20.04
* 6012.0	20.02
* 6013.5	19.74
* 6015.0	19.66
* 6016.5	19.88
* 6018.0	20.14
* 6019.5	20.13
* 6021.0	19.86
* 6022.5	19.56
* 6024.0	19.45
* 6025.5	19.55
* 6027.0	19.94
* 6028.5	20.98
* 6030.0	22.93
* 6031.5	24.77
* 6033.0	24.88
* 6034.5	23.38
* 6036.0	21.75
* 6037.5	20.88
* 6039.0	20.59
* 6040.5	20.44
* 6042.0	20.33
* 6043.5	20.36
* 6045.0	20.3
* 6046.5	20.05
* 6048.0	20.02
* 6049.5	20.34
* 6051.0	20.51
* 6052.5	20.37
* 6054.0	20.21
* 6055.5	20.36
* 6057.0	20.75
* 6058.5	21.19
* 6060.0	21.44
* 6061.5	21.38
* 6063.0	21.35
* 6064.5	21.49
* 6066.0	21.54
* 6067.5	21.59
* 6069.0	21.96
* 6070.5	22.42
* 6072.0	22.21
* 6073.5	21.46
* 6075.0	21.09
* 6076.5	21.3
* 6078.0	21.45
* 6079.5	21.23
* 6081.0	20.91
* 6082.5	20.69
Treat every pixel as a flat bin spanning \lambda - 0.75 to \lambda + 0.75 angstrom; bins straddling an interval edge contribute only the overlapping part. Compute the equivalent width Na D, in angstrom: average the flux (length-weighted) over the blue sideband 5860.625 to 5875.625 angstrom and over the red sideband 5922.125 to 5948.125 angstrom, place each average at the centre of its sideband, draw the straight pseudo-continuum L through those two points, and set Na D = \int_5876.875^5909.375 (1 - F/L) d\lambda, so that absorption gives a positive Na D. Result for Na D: 2.8 angstrom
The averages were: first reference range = 20.1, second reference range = 20.1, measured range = 18.3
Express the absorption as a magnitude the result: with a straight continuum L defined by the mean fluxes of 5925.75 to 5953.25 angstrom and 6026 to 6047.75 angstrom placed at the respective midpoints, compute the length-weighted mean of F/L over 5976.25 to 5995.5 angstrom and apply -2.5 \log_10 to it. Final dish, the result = 0.01 mag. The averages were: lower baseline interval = 20.1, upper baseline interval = 21.5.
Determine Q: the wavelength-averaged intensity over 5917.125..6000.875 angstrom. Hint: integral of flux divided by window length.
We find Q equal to 20.4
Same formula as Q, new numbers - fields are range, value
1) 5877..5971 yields 19.5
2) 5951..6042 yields 20.7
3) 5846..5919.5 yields 19.2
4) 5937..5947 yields 20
